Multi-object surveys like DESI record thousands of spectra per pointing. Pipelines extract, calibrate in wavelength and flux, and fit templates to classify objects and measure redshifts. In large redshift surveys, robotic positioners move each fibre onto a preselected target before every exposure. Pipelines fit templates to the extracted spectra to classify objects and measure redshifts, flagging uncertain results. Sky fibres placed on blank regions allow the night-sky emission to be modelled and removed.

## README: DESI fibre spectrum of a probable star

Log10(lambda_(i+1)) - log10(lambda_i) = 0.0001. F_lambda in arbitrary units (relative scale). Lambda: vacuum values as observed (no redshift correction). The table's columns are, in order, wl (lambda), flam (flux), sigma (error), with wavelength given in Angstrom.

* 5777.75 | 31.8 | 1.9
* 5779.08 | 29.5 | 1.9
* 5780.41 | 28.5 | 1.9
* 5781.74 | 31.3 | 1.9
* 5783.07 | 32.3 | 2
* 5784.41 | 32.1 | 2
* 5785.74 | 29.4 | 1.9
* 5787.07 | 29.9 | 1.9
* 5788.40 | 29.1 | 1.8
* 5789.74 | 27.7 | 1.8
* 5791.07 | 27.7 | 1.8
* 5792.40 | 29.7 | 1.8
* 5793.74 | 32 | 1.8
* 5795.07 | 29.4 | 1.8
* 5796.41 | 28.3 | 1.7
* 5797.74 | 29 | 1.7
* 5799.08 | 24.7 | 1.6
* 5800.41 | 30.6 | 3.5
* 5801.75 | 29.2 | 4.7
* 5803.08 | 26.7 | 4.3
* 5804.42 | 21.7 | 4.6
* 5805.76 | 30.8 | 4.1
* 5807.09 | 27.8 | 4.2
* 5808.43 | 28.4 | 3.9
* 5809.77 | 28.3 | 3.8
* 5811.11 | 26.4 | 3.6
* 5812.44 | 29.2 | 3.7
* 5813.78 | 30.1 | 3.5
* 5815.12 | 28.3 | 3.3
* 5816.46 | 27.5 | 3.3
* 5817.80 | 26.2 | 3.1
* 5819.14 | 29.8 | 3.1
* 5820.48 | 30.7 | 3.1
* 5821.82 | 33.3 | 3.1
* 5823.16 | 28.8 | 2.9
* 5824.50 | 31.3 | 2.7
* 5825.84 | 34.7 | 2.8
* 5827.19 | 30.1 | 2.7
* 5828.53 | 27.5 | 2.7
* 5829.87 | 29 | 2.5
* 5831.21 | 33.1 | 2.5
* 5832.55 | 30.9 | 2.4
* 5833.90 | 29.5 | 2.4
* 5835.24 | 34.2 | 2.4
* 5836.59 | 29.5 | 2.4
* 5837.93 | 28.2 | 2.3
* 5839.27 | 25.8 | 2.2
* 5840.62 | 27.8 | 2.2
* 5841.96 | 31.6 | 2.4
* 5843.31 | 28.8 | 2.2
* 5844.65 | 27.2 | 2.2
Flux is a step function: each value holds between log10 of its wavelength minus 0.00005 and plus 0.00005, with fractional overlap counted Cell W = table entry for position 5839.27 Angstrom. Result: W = 25.8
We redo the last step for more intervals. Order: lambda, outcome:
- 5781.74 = 31.3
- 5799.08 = 24.7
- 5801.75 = 29.2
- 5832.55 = 30.9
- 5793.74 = 32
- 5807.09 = 27.8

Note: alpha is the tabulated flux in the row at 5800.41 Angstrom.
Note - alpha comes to 30.6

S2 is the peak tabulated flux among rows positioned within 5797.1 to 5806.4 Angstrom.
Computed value 30.8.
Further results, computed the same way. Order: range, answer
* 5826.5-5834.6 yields 33.1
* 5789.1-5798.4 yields 32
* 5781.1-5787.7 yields 32.3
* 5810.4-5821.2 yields 30.7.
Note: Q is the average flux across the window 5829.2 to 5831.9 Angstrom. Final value 31.1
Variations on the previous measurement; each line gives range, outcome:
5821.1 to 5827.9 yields 31.6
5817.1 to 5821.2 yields 28.9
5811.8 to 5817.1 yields 28.8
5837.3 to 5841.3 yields 27.3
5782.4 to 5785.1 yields 32.1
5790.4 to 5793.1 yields 28.7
